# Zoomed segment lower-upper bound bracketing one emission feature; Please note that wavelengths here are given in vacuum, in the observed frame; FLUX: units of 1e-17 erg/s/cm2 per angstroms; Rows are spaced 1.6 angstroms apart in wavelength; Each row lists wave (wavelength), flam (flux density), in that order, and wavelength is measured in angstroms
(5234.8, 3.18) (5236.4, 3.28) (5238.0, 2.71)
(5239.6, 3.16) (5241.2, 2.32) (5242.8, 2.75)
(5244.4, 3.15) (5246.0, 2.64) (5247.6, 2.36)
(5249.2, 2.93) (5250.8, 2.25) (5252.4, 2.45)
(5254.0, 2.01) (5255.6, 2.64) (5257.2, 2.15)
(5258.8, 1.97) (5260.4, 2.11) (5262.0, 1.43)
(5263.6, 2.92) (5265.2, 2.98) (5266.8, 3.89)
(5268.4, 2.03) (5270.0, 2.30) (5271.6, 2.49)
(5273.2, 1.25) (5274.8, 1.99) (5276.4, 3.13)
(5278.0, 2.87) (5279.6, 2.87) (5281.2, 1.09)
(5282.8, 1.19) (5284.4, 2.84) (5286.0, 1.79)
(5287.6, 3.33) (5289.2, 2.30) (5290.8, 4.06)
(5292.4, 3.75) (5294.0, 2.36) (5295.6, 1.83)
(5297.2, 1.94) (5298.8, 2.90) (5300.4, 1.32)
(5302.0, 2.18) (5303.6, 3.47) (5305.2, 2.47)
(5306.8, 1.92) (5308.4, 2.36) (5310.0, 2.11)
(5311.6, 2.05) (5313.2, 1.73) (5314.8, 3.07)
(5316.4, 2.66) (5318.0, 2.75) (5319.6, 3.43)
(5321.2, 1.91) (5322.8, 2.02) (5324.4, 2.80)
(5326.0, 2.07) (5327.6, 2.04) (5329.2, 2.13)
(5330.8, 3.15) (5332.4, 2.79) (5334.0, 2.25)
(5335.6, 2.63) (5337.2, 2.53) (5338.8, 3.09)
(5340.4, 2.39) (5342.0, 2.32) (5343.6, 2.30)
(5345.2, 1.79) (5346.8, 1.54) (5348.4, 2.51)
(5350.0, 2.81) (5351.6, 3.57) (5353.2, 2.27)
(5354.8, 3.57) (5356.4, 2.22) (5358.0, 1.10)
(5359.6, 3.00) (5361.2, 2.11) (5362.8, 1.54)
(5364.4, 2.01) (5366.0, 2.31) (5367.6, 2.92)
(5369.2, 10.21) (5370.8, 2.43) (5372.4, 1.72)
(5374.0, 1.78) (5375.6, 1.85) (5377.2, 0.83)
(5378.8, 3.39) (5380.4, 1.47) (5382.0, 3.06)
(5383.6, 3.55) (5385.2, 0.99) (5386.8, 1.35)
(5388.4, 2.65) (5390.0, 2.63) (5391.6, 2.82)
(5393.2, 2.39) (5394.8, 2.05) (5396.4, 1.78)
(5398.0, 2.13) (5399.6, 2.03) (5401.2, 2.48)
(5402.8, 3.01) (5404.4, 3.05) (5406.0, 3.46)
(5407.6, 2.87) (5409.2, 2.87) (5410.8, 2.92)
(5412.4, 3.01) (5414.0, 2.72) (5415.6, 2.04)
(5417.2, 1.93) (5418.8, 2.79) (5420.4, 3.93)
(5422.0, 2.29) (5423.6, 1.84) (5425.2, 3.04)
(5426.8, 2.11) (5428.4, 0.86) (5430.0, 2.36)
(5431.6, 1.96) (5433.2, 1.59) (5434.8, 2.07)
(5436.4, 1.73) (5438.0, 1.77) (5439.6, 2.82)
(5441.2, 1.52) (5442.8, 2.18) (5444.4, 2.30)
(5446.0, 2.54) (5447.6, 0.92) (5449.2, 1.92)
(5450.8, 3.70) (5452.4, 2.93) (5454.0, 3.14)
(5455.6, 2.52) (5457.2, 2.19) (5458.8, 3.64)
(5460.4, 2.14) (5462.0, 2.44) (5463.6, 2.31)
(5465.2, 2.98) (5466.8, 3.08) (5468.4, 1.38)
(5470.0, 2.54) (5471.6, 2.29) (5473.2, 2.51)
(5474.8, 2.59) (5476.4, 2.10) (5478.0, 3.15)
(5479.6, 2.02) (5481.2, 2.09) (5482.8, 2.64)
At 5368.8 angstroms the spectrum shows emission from H-beta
